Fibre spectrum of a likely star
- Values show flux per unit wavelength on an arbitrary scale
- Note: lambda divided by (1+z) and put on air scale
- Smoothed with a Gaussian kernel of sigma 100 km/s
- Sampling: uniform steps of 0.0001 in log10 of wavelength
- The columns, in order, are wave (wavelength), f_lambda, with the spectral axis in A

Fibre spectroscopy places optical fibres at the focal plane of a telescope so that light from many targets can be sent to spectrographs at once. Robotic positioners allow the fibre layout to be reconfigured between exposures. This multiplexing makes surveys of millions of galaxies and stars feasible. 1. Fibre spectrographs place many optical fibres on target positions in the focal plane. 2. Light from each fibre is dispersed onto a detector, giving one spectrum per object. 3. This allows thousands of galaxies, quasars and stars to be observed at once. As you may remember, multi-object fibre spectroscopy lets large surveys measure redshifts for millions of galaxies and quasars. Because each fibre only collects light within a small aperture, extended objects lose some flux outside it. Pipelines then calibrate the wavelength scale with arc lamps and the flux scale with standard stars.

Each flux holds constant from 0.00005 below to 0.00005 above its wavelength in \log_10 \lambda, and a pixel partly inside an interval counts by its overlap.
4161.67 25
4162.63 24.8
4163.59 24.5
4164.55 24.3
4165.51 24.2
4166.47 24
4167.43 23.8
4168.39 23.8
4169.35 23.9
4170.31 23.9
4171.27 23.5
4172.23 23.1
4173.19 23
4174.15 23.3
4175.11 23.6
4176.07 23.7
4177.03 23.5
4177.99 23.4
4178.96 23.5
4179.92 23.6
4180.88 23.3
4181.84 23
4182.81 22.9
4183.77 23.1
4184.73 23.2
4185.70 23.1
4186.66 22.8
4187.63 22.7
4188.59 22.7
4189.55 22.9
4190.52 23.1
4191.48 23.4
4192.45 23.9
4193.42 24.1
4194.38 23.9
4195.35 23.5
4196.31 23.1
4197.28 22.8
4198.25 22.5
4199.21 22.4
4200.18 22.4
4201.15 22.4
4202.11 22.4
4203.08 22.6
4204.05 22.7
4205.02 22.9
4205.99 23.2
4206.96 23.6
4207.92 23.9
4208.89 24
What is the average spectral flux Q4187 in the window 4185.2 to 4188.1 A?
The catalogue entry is 22.8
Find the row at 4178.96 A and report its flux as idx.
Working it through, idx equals 23.5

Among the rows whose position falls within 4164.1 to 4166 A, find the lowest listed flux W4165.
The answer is 24.2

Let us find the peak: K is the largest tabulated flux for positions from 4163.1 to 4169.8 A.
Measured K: 24.5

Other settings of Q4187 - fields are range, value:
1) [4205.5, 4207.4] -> 23.4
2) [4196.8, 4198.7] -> 22.6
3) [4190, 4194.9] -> 23.6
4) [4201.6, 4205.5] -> 22.7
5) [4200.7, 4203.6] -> 22.5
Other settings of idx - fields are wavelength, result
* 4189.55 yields 22.9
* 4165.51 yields 24.2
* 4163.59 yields 24.5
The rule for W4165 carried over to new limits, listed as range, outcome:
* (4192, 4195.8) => 23.5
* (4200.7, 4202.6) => 22.4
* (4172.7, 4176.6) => 23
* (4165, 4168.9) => 23.8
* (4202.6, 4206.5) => 22.6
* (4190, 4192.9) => 23.1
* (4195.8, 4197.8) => 22.8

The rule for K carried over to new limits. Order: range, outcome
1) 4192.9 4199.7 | 24.1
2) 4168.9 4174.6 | 23.9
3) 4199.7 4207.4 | 23.6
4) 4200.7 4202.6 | 22.4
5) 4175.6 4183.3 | 23.7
